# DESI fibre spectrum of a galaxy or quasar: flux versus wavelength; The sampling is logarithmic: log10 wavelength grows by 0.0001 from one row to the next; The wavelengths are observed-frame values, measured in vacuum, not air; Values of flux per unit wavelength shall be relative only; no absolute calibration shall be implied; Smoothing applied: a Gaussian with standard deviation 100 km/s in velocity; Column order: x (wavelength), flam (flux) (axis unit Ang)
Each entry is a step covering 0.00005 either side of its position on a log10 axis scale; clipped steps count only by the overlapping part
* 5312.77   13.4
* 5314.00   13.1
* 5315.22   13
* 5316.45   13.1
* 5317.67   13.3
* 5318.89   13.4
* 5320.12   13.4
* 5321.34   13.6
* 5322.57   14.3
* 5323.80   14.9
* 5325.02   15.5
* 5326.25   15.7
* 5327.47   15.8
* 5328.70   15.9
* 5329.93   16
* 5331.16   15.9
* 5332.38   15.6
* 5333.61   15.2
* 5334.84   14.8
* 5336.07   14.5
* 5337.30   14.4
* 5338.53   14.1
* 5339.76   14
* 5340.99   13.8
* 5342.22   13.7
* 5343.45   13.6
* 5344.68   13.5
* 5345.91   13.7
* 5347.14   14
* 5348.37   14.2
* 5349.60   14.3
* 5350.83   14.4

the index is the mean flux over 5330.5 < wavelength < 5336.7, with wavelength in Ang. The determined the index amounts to 15.2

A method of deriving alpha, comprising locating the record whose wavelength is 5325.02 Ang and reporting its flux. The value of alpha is 15.5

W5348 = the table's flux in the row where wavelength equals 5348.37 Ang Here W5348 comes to 14.2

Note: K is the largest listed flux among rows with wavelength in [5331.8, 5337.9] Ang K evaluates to 15.6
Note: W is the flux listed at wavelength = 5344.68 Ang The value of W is 13.5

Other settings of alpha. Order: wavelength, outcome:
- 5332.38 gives 15.6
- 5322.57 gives 14.3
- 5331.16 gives 15.9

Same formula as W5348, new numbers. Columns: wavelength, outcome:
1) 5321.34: 13.6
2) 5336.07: 14.5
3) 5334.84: 14.8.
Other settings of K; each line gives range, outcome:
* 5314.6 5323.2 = 14.3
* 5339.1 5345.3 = 14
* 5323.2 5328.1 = 15.8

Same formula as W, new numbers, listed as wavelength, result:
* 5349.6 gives 14.3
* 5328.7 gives 15.9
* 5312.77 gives 13.4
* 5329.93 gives 16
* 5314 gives 13.1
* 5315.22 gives 13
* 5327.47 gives 15.8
